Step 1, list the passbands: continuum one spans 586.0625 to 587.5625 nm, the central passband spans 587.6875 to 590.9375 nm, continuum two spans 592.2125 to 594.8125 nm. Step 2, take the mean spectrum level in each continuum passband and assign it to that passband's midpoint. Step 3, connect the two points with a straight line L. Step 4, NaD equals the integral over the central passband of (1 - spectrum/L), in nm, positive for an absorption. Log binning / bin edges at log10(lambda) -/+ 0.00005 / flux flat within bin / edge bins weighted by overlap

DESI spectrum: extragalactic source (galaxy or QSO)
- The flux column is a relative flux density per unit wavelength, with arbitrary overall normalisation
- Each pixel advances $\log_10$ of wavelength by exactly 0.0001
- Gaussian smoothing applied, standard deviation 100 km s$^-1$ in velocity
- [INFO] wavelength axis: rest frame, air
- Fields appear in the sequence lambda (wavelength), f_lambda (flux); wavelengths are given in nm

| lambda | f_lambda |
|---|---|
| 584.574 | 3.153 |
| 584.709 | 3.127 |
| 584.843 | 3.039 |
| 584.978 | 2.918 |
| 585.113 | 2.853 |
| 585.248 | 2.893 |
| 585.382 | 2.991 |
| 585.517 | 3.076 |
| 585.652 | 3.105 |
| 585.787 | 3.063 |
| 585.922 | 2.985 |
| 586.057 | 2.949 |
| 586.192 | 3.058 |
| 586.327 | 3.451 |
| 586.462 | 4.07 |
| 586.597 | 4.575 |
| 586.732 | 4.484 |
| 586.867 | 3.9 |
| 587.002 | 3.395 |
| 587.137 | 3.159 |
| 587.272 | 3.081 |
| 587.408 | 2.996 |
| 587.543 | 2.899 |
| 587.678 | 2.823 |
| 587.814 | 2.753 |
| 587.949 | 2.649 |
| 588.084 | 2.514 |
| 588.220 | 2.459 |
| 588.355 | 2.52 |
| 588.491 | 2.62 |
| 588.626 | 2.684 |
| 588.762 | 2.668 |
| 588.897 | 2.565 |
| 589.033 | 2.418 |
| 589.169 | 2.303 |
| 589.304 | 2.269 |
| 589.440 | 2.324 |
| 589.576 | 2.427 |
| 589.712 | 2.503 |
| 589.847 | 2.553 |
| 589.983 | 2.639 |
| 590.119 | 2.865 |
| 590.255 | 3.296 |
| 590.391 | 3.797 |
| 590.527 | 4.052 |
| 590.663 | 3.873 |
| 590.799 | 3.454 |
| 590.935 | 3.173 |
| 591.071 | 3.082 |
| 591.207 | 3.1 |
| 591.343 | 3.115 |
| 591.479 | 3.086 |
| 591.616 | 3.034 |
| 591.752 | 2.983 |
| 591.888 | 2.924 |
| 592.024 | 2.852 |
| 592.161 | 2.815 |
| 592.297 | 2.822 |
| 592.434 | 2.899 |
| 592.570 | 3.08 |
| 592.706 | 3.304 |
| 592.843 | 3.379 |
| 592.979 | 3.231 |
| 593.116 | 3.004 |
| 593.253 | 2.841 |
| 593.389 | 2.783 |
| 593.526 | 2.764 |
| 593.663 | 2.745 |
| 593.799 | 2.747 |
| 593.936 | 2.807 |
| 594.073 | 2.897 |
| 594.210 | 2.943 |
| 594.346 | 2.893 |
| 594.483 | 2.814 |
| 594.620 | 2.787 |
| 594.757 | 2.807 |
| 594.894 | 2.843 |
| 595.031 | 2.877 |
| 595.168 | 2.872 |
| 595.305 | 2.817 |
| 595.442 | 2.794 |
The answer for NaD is 0.49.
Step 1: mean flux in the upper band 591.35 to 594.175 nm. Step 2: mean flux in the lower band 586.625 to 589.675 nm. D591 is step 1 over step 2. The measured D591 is 1.04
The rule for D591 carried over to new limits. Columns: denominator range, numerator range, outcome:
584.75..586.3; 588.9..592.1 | 0.98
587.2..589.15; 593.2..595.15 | 1.05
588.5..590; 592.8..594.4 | 1.17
